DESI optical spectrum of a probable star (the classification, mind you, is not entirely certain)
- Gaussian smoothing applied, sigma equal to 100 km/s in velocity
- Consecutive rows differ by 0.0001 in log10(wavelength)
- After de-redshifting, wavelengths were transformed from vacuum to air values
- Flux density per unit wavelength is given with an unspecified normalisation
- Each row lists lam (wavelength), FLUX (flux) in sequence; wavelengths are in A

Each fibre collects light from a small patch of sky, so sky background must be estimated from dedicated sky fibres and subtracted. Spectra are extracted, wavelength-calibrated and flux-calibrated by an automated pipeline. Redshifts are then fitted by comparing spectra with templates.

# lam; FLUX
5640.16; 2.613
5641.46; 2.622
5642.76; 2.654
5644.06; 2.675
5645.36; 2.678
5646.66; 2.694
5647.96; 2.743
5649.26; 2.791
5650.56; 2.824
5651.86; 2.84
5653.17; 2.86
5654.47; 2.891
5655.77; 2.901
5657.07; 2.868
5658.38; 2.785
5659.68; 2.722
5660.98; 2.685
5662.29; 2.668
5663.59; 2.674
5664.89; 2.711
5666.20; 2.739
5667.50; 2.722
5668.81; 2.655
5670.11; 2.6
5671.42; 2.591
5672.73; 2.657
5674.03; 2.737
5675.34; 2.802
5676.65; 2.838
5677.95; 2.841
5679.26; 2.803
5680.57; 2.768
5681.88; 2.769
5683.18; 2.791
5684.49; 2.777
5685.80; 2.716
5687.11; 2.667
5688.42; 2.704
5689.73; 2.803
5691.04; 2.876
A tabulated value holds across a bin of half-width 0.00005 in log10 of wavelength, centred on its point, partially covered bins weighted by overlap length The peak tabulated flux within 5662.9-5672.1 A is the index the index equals 2.739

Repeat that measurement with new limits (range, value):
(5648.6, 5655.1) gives 2.891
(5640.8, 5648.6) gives 2.743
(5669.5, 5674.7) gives 2.737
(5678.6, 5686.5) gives 2.803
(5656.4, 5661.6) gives 2.868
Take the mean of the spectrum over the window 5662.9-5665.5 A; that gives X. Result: 2.7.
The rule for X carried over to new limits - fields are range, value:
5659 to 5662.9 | 2.69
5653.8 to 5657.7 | 2.89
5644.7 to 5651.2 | 2.75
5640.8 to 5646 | 2.66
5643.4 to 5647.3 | 2.68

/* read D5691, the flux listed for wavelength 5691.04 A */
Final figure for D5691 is 2.876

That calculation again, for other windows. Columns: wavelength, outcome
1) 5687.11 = 2.667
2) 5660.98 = 2.685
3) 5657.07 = 2.868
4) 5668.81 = 2.655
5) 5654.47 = 2.891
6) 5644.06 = 2.675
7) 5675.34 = 2.802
